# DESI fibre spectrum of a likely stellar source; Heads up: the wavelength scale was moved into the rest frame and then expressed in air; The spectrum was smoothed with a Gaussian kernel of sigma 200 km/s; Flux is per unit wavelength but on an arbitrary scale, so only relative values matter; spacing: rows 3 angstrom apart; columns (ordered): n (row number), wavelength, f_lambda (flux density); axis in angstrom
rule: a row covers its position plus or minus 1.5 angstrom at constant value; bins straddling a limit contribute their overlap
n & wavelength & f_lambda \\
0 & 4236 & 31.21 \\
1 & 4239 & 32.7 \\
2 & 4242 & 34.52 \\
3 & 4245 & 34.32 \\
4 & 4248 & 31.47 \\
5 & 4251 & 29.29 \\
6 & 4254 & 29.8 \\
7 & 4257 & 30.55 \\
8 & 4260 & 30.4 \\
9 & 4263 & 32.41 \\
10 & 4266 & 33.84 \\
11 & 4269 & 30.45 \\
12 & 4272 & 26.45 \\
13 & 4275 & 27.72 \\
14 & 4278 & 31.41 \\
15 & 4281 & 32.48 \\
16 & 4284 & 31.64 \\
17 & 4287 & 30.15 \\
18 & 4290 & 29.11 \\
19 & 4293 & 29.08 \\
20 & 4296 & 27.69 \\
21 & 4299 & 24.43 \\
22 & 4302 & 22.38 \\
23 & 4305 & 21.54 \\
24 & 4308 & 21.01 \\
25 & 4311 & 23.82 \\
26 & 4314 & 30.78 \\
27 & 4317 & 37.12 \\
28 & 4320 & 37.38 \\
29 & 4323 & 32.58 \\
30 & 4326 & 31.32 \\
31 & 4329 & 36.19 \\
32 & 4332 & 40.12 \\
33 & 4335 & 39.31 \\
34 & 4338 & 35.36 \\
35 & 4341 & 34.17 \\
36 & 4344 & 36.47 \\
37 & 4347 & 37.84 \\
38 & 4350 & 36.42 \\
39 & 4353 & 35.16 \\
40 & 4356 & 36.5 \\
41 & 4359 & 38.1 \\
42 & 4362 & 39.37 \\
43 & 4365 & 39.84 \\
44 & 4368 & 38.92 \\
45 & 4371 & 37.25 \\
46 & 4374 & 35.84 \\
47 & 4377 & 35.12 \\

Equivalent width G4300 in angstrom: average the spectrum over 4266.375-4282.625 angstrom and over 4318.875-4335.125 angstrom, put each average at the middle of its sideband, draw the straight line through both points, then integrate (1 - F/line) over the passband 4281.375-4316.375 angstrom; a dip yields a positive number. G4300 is 6.0 angstrom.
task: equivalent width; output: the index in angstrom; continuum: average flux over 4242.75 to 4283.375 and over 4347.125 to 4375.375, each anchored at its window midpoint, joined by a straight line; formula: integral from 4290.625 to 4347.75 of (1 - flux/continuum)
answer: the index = 5.6 angstrom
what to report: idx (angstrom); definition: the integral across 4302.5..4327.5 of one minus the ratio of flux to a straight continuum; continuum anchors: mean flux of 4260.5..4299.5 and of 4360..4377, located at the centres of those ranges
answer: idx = 3.0 angstrom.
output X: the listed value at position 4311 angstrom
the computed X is 23.82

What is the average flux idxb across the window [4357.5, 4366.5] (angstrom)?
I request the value 39.1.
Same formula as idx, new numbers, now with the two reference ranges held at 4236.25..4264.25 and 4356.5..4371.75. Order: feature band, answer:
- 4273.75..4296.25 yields 2.5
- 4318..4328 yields 0.6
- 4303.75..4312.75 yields 3.3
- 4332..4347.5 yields 0.1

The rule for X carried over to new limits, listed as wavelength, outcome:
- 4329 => 36.19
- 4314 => 30.78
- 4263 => 32.41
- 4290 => 29.11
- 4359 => 38.1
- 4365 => 39.84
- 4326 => 31.32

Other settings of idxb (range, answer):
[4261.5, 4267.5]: 33.1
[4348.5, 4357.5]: 36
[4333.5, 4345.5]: 36.3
